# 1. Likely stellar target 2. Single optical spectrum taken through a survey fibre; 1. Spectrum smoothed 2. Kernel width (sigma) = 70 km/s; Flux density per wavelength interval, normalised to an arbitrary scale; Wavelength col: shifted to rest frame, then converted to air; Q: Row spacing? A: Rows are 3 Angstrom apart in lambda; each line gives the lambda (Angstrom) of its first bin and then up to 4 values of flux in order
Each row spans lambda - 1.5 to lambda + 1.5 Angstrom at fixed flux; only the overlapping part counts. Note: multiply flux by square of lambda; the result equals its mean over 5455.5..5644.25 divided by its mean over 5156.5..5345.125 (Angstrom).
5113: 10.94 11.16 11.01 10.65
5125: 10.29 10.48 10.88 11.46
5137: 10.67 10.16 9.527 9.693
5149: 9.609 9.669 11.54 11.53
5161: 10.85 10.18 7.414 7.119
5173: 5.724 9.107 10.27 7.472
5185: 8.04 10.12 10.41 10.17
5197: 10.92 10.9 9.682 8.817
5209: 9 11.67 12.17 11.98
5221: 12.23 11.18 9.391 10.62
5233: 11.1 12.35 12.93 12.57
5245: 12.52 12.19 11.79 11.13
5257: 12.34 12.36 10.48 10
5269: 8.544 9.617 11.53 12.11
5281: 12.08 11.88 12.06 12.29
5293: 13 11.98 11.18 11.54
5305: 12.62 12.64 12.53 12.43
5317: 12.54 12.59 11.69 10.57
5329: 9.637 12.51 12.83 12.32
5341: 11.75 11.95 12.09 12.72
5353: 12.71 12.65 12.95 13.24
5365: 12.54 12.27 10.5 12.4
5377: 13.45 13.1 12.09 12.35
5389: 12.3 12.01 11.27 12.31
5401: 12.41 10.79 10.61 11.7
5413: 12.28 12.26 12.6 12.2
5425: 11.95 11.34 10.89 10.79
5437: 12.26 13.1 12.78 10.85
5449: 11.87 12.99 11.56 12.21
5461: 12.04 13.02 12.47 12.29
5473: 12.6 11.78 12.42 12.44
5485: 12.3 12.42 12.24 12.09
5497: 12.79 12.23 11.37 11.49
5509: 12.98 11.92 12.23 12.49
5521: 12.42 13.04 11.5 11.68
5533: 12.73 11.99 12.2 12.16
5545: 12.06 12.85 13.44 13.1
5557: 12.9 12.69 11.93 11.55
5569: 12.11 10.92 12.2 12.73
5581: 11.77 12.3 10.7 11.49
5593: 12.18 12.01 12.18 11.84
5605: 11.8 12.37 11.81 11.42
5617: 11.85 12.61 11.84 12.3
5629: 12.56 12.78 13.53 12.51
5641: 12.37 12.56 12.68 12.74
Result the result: 1.24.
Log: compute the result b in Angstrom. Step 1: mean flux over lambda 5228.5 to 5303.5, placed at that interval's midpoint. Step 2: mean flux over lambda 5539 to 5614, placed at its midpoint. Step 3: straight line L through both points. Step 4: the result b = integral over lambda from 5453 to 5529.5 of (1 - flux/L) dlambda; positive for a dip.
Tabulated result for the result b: -1.8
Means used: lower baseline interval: 11.6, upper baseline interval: 12.1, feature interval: 12.3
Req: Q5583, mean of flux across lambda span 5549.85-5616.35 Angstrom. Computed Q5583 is 12.1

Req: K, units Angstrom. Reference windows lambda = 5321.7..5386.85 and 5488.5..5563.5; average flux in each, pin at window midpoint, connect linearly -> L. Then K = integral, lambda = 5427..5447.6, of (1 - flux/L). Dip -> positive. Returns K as 0.9 Angstrom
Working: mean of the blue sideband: 12.2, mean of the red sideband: 12.3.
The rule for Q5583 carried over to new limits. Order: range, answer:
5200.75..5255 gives 11.3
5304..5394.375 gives 12.3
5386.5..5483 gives 12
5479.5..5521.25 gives 12.2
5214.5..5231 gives 11.2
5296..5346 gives 12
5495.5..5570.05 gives 12.3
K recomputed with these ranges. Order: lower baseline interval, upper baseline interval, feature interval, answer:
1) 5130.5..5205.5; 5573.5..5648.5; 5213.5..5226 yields -2.3 Angstrom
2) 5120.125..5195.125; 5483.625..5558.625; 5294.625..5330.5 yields -3.3 Angstrom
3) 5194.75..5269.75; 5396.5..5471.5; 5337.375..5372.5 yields -1.9 Angstrom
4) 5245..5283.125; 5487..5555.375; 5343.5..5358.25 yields -1.1 Angstrom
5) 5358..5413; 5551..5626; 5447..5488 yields -0.7 Angstrom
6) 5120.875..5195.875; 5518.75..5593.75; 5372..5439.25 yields -4.3 Angstrom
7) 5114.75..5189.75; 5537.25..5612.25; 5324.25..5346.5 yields -1.8 Angstrom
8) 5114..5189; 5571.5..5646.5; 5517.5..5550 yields -1.5 Angstrom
